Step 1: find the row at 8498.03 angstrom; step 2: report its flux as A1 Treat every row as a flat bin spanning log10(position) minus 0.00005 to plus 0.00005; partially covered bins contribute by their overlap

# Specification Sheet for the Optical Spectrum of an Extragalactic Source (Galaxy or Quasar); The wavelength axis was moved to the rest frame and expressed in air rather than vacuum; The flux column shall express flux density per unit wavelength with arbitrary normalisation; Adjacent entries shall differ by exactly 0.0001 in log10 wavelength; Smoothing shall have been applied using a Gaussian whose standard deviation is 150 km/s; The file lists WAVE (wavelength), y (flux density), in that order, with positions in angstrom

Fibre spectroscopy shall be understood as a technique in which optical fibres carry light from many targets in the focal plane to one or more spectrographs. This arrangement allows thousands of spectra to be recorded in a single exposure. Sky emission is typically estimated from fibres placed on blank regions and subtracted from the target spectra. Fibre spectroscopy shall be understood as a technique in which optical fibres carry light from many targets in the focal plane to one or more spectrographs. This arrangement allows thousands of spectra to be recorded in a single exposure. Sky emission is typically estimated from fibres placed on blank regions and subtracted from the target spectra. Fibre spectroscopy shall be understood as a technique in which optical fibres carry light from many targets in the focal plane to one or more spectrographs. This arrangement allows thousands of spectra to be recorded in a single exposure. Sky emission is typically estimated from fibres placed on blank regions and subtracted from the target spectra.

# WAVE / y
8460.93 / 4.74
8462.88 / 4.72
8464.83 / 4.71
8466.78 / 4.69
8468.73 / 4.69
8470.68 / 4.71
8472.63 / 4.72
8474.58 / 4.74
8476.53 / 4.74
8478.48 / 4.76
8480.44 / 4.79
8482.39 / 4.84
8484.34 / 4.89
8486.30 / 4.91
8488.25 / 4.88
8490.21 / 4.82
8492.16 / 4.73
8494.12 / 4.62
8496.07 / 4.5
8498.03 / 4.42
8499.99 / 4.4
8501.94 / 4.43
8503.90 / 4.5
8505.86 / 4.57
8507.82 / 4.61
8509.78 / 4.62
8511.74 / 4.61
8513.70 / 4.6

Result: 4.42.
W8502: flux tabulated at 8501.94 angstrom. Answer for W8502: 4.43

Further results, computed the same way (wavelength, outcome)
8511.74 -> 4.61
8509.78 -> 4.62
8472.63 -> 4.72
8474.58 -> 4.74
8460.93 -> 4.74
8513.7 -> 4.6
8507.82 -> 4.61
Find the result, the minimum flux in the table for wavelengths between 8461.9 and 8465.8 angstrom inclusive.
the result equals 4.71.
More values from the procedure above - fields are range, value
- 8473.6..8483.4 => 4.74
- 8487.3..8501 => 4.4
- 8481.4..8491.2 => 4.82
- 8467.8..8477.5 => 4.69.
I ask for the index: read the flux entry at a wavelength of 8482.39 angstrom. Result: 4.84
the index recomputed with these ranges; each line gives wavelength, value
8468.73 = 4.69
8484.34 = 4.89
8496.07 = 4.5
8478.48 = 4.76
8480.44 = 4.79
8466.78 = 4.69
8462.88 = 4.72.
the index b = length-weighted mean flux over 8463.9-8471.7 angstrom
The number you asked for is 4.7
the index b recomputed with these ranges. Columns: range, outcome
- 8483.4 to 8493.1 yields 4.85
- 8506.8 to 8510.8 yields 4.61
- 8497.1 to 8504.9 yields 4.44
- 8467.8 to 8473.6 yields 4.71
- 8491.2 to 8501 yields 4.53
